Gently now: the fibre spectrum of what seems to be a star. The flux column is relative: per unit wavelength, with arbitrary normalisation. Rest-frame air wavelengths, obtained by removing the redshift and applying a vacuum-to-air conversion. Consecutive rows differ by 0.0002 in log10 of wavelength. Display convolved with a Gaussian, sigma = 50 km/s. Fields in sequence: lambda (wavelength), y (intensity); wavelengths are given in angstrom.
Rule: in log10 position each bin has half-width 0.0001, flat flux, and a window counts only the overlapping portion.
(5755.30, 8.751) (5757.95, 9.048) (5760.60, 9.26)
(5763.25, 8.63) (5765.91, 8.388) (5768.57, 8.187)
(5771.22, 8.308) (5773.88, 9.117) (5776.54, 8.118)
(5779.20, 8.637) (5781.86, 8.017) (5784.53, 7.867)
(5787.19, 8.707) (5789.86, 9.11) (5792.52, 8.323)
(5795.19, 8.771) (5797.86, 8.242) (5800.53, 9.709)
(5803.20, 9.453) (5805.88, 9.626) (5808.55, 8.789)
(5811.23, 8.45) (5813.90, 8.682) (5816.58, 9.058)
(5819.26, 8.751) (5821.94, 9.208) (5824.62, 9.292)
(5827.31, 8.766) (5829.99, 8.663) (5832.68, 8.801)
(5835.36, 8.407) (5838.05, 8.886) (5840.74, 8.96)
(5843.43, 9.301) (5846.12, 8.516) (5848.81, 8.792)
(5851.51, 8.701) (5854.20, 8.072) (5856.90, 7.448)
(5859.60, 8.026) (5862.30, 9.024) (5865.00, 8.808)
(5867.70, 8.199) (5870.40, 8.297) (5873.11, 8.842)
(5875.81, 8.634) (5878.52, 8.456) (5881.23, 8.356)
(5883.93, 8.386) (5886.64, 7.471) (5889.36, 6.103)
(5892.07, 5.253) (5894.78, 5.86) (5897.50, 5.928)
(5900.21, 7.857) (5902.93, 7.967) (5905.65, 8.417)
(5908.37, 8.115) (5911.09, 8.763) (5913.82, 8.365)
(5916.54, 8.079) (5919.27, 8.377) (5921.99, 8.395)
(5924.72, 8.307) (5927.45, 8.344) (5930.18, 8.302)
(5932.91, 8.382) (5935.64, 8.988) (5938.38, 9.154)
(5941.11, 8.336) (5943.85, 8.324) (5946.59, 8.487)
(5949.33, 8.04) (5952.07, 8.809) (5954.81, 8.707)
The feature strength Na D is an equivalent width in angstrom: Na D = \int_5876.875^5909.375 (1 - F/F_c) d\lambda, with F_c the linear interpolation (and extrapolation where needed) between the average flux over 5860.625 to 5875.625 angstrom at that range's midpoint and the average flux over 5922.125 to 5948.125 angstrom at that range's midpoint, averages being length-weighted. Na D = 4.7 angstrom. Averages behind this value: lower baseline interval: 8.62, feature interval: 7.35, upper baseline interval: 8.5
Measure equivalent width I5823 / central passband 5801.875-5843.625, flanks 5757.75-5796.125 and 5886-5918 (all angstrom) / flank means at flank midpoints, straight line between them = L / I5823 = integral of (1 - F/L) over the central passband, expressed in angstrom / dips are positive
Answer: -4.2 angstrom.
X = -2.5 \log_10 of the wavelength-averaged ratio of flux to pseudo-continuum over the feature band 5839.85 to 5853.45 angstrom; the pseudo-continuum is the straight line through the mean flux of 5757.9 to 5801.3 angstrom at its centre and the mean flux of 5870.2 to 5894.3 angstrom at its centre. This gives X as -0.11 mag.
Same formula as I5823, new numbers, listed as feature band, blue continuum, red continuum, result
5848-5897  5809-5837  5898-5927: 3.4 angstrom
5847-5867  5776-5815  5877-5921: -0.8 angstrom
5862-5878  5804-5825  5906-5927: 0.1 angstrom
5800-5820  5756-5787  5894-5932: -1.6 angstrom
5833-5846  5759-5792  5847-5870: -0.7 angstrom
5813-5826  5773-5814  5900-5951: -0.5 angstrom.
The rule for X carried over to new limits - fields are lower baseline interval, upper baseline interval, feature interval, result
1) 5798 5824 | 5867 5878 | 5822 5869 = 0.013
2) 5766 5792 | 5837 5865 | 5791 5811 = -0.059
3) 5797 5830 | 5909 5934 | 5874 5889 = 0.060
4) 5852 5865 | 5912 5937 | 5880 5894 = 0.178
